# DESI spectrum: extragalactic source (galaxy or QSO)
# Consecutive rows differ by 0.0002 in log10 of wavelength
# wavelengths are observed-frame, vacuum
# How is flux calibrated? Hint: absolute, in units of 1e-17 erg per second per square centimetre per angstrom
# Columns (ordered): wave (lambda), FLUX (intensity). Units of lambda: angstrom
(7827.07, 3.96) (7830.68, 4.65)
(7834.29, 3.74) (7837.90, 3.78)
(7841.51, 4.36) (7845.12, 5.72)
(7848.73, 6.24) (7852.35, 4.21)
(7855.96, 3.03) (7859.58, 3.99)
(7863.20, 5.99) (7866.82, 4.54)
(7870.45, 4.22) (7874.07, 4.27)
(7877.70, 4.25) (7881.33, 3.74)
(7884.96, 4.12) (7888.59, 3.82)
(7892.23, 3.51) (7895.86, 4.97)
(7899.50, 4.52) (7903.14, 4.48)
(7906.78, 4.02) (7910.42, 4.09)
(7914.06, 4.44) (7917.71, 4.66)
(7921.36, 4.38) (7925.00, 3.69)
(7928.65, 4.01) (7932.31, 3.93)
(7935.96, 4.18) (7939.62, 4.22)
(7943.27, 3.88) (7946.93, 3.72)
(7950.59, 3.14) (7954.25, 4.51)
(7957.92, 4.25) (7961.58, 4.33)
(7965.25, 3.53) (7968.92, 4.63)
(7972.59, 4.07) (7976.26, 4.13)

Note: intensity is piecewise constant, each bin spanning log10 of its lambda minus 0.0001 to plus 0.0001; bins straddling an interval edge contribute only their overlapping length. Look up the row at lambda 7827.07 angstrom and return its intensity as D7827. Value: 3.96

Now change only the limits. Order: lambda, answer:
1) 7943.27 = 3.88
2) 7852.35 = 4.21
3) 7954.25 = 4.51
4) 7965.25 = 3.53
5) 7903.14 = 4.48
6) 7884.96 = 4.12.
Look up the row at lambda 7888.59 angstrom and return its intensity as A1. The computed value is 3.82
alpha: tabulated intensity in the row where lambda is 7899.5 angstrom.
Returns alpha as 4.52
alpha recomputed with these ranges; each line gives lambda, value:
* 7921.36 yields 4.38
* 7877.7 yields 4.25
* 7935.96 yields 4.18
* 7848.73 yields 6.24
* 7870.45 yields 4.22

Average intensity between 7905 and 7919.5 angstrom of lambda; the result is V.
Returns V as 4.3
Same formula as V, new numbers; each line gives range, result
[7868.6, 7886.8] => 4.12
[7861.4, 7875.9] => 4.75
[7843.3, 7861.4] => 4.64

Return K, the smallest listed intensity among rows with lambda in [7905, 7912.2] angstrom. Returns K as 4.02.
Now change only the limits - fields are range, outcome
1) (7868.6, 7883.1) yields 3.74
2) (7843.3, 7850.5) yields 5.72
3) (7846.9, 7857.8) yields 3.03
